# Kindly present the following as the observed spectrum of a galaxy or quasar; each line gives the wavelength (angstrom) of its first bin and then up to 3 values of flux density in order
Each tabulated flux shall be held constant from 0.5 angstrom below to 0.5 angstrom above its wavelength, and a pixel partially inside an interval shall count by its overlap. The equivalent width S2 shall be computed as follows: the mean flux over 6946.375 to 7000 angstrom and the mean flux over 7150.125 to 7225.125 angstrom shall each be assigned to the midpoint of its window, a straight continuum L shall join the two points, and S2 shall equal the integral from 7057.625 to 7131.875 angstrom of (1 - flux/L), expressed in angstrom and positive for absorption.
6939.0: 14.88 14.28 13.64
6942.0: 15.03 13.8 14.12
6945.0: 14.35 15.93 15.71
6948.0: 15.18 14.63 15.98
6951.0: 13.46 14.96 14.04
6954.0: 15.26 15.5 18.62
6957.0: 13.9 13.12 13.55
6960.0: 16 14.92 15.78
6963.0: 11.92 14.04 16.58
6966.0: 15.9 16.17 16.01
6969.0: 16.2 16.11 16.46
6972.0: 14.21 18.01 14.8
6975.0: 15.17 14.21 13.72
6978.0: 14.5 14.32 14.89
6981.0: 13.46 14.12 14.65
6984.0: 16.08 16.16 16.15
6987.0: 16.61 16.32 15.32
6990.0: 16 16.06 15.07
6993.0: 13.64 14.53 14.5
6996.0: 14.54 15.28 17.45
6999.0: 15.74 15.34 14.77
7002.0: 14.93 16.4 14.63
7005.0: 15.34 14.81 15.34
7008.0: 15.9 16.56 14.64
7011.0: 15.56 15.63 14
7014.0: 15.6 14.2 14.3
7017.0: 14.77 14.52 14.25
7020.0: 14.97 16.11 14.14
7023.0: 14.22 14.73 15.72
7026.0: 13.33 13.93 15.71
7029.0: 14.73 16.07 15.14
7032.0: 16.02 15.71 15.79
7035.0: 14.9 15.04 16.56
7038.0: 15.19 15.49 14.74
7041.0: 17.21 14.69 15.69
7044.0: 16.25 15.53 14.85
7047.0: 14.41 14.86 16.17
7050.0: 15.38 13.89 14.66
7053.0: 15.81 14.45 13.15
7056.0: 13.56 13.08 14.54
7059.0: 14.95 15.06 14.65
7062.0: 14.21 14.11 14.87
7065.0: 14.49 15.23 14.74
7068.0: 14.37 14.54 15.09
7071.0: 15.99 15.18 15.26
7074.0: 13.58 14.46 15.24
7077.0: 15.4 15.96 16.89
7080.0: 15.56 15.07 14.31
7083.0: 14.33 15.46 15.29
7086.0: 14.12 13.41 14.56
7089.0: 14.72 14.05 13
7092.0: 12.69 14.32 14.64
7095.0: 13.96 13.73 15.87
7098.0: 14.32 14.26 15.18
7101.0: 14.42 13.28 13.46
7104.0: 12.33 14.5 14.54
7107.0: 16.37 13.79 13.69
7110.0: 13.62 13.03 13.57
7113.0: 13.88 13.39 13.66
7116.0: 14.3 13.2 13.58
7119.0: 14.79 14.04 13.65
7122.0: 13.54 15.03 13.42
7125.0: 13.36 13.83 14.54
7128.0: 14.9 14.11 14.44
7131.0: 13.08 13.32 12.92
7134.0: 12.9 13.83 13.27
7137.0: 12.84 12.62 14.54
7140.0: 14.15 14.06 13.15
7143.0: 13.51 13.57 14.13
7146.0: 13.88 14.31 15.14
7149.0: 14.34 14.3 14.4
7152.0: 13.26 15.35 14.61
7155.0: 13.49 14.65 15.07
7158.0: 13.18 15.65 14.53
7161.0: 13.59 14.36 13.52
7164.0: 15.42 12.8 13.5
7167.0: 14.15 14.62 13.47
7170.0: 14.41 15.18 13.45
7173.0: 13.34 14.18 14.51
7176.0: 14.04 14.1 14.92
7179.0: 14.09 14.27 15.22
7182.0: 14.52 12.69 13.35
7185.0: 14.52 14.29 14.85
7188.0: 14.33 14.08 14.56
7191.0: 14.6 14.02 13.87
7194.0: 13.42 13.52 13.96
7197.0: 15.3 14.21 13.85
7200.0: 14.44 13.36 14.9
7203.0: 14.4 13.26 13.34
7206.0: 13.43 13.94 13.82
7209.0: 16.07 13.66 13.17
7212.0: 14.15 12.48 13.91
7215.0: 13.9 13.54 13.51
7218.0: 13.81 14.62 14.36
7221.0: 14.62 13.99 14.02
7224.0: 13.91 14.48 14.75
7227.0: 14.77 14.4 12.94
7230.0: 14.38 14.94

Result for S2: 1.15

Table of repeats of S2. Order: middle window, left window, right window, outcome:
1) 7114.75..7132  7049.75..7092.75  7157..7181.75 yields 0.5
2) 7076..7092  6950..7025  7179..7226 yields -0.1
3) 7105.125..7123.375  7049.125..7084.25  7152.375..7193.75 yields 0.7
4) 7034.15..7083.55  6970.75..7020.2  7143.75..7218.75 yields -0.6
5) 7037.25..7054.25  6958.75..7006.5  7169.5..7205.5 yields -0.4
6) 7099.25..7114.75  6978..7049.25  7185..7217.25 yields 0.7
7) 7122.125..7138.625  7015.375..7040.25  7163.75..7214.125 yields 0.9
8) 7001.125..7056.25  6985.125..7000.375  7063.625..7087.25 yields 0.7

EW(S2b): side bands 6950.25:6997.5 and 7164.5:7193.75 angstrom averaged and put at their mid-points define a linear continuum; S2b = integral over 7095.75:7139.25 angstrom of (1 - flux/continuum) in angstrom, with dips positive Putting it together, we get 1.7 angstrom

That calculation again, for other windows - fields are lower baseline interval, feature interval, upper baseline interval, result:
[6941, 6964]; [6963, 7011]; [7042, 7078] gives -1.8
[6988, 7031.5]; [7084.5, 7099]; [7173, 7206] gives 0.5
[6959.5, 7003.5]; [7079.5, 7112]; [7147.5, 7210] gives 0.9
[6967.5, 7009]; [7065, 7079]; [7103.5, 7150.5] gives -0.6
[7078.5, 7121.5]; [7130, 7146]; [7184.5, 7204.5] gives 0.8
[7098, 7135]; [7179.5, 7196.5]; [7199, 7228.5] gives -0.2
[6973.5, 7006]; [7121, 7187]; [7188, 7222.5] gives 1.1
